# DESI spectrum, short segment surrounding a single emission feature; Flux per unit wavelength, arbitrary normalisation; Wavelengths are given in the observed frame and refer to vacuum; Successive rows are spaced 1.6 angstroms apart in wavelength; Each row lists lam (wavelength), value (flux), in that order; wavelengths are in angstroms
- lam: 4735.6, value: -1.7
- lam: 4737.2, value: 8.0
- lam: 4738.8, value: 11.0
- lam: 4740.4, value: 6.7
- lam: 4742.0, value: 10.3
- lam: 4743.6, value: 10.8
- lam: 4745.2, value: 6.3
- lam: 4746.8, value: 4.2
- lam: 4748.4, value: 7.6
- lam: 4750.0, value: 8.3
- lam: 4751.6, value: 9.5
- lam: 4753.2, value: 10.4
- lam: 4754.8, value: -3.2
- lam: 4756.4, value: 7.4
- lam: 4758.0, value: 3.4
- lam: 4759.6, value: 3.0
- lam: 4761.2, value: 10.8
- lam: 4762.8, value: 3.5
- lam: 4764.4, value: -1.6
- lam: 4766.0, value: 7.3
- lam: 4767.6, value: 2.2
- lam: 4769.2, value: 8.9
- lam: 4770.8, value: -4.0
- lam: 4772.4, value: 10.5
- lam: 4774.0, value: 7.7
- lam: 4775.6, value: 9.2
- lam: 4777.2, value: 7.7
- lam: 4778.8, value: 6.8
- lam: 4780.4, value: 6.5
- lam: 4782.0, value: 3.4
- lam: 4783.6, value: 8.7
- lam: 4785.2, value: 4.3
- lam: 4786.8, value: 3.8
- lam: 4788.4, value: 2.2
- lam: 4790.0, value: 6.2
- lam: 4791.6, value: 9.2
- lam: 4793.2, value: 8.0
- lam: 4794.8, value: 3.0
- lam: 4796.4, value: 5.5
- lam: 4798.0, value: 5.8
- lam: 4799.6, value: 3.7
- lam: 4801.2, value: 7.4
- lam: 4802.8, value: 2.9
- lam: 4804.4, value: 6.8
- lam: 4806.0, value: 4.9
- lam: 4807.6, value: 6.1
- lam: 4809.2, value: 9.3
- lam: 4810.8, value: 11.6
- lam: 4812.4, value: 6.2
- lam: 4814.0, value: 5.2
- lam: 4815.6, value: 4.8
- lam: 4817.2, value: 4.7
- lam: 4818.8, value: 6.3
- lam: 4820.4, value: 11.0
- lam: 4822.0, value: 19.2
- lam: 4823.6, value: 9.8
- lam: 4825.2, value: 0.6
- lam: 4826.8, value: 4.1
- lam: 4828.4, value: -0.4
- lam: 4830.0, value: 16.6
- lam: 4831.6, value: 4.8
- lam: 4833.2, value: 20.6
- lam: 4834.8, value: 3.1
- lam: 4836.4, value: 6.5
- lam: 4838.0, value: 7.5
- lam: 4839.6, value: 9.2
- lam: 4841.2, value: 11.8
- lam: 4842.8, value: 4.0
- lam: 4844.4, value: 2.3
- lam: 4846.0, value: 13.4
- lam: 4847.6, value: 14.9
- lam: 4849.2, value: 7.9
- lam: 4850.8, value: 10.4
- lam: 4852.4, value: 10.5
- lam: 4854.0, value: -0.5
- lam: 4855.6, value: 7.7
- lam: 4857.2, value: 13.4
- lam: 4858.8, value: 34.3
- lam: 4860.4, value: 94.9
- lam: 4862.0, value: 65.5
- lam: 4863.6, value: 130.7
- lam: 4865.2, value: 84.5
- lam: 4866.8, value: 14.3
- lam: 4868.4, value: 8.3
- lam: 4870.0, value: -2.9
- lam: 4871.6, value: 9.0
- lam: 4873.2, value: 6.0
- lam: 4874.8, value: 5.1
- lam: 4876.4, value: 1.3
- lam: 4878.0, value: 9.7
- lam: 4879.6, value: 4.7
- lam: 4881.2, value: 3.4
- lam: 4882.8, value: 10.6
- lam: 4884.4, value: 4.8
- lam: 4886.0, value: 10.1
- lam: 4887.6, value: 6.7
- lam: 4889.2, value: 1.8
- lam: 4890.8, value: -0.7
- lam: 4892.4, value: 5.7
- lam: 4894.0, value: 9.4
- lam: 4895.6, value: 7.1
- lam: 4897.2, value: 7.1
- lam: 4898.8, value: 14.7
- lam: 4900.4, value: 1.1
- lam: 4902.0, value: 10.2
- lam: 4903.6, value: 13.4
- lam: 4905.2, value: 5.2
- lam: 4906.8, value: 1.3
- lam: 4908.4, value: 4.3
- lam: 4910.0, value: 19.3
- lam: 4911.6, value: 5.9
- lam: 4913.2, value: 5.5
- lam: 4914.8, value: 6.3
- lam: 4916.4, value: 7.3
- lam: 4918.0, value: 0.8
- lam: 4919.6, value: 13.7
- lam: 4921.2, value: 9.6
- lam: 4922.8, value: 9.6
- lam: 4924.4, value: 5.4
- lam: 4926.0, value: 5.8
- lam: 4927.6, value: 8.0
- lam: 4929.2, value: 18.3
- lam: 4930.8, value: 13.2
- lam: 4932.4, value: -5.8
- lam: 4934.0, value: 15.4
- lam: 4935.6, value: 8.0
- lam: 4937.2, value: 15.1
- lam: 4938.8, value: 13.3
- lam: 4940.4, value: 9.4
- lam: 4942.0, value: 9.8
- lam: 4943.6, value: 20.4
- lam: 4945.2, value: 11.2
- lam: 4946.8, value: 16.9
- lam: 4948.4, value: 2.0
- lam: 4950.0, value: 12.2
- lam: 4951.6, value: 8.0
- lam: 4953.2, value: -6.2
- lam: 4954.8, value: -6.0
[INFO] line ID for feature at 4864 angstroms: [O II] 3727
